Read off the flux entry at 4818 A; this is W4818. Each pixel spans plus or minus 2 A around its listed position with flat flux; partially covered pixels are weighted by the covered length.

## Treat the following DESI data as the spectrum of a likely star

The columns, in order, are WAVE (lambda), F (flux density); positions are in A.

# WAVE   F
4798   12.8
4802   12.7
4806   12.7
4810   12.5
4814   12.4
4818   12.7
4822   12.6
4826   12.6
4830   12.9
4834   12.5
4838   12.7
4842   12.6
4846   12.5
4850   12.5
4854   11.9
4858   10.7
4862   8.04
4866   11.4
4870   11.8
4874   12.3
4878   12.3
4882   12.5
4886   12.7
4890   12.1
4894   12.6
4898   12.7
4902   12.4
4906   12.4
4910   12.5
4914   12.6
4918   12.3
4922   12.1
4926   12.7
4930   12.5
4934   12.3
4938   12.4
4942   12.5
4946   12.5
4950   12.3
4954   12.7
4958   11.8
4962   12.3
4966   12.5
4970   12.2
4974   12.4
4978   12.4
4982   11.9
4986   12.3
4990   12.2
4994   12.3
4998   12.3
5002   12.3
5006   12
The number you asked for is 12.7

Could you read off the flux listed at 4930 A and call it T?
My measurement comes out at 12.5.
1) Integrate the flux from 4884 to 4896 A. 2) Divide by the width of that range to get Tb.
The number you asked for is 12.5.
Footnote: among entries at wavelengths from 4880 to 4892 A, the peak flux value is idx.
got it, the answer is 12.7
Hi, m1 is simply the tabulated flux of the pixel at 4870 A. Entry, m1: 11.8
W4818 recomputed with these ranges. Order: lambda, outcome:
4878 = 12.3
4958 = 11.8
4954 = 12.7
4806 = 12.7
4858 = 10.7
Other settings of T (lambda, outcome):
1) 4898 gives 12.7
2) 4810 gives 12.5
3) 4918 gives 12.3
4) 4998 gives 12.3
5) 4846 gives 12.5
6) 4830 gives 12.9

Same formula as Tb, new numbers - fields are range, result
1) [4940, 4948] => 12.5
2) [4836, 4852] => 12.6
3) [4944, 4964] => 12.3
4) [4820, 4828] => 12.6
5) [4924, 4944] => 12.5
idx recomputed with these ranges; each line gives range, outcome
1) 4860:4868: 11.4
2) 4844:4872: 12.5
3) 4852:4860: 11.9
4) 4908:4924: 12.6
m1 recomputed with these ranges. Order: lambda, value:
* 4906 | 12.4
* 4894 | 12.6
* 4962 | 12.3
